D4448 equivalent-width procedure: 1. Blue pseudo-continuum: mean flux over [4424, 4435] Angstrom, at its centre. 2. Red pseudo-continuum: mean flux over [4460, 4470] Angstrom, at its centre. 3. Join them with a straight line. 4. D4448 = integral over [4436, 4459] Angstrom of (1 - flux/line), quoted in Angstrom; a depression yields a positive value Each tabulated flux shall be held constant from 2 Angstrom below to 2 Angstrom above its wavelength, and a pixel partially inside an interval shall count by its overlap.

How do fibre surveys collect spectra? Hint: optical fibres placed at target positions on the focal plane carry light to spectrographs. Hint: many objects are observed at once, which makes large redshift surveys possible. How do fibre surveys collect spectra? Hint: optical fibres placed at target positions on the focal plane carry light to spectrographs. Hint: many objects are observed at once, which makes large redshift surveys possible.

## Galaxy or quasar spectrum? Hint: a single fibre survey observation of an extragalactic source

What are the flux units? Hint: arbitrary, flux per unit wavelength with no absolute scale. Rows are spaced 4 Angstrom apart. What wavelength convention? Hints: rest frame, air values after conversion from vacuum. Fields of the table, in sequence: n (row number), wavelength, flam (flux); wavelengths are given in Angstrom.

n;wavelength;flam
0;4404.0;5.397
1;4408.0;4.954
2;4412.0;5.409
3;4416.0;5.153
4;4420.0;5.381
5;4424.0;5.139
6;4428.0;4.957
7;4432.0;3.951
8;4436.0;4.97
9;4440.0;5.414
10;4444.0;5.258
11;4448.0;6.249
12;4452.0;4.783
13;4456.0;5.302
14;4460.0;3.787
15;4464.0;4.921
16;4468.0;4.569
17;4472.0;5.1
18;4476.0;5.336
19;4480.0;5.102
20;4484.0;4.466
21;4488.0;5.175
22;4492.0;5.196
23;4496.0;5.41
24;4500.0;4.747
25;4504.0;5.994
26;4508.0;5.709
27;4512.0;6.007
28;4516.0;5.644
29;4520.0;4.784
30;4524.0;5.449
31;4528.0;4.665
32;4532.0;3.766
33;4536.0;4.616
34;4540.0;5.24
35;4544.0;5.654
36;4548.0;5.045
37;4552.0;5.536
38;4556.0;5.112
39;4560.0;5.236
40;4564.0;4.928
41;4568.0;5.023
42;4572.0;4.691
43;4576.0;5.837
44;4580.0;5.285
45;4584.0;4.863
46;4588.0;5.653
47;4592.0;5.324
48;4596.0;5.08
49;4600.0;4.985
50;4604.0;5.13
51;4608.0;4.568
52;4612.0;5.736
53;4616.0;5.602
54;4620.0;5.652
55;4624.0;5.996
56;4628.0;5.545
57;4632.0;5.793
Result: -3.5 Angstrom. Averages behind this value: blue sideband 4.63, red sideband 4.55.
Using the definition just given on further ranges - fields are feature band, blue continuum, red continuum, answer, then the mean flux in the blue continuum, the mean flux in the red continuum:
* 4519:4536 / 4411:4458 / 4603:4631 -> 2.14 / 5.16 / 5.48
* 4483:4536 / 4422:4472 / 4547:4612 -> -1.04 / 4.95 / 5.16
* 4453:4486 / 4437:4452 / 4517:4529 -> 3.22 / 5.48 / 5.05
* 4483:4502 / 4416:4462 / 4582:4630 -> 0.37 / 5.02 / 5.34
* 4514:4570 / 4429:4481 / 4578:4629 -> 1.49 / 4.98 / 5.34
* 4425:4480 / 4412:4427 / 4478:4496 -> 1.67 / 5.23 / 5.03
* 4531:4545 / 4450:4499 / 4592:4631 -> 0.82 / 4.93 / 5.37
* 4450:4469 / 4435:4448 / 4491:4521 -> 2.58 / 5.39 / 5.47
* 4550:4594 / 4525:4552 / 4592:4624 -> -1.12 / 4.91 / 5.3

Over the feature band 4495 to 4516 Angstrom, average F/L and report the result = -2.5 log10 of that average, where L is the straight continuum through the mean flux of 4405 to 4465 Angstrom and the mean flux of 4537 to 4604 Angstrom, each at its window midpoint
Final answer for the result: -0.09 mag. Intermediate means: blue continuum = 5.05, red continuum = 5.21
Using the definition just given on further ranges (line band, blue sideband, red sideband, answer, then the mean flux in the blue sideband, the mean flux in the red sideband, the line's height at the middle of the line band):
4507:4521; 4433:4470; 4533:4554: -0.10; 5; 5.15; 5.1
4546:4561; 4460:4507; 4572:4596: 0.00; 5.05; 5.31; 5.23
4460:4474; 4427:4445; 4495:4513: 0.11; 4.89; 5.56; 5.19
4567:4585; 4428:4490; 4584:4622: 0.01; 4.96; 5.28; 5.22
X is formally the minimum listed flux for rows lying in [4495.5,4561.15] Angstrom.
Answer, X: 3.766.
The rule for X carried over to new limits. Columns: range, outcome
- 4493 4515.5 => 4.747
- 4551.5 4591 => 4.691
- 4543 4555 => 5.045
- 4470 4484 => 4.466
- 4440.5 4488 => 3.787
